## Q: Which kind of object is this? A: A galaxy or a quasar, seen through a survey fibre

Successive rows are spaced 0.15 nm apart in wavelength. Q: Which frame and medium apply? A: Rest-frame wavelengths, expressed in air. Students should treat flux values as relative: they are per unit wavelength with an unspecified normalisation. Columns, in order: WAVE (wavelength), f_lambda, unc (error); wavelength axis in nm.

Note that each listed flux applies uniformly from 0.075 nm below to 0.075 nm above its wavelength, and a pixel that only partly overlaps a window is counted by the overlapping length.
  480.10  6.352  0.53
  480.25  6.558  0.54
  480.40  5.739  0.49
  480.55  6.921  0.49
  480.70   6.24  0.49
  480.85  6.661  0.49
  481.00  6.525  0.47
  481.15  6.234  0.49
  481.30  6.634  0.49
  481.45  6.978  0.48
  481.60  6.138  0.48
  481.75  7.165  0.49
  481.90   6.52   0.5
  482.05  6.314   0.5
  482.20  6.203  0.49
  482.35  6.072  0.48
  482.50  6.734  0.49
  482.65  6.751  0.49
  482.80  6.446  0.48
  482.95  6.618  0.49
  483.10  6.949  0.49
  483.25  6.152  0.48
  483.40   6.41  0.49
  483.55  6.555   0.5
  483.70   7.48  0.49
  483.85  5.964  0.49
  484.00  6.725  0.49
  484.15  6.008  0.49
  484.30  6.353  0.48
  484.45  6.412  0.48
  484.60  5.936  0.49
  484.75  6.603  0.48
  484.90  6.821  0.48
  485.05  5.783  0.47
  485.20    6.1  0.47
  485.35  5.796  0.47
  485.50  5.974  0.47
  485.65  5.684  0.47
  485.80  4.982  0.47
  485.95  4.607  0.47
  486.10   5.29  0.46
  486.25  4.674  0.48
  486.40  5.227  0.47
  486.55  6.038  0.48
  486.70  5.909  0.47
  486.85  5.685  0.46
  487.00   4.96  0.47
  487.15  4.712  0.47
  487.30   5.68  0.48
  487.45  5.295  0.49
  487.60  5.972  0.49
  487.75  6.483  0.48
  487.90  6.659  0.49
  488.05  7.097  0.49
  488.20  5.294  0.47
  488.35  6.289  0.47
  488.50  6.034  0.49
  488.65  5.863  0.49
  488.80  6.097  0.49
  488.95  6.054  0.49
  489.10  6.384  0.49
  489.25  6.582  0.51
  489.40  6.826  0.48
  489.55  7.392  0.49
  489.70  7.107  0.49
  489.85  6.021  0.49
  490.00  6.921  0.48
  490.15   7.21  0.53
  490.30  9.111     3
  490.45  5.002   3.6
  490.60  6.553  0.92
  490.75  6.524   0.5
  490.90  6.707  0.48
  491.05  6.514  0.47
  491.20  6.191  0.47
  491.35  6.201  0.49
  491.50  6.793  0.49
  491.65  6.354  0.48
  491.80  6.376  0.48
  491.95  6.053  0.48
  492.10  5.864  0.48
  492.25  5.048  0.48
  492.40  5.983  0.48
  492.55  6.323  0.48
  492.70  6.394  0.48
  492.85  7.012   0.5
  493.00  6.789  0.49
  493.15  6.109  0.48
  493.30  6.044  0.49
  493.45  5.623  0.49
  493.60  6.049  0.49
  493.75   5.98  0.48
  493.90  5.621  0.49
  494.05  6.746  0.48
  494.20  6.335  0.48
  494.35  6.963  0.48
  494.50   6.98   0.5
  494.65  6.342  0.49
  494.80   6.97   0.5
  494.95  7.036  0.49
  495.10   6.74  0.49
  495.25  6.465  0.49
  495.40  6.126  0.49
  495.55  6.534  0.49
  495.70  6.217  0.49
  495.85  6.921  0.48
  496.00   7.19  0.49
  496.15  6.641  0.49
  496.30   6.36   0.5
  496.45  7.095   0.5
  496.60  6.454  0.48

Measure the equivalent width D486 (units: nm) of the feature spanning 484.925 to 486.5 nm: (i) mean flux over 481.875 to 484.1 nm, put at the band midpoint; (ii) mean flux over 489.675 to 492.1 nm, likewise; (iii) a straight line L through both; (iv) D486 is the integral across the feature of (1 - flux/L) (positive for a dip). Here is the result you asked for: 0.26 nm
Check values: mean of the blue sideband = 6.52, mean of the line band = 5.47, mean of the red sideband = 6.57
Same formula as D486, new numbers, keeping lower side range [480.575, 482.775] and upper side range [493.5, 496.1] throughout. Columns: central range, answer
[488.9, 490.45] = -0.08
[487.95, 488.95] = 0.06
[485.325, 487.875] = 0.41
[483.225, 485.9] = 0.14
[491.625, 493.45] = 0.10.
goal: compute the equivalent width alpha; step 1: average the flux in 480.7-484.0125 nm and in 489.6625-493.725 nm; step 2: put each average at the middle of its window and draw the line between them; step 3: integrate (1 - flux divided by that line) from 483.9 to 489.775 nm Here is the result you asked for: 0.44 nm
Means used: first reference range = 6.55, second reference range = 6.39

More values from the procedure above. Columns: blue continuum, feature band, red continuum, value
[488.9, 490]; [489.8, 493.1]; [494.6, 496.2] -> 0.10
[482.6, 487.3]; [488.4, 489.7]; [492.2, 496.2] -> -0.06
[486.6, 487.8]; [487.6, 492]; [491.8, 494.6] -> -0.48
